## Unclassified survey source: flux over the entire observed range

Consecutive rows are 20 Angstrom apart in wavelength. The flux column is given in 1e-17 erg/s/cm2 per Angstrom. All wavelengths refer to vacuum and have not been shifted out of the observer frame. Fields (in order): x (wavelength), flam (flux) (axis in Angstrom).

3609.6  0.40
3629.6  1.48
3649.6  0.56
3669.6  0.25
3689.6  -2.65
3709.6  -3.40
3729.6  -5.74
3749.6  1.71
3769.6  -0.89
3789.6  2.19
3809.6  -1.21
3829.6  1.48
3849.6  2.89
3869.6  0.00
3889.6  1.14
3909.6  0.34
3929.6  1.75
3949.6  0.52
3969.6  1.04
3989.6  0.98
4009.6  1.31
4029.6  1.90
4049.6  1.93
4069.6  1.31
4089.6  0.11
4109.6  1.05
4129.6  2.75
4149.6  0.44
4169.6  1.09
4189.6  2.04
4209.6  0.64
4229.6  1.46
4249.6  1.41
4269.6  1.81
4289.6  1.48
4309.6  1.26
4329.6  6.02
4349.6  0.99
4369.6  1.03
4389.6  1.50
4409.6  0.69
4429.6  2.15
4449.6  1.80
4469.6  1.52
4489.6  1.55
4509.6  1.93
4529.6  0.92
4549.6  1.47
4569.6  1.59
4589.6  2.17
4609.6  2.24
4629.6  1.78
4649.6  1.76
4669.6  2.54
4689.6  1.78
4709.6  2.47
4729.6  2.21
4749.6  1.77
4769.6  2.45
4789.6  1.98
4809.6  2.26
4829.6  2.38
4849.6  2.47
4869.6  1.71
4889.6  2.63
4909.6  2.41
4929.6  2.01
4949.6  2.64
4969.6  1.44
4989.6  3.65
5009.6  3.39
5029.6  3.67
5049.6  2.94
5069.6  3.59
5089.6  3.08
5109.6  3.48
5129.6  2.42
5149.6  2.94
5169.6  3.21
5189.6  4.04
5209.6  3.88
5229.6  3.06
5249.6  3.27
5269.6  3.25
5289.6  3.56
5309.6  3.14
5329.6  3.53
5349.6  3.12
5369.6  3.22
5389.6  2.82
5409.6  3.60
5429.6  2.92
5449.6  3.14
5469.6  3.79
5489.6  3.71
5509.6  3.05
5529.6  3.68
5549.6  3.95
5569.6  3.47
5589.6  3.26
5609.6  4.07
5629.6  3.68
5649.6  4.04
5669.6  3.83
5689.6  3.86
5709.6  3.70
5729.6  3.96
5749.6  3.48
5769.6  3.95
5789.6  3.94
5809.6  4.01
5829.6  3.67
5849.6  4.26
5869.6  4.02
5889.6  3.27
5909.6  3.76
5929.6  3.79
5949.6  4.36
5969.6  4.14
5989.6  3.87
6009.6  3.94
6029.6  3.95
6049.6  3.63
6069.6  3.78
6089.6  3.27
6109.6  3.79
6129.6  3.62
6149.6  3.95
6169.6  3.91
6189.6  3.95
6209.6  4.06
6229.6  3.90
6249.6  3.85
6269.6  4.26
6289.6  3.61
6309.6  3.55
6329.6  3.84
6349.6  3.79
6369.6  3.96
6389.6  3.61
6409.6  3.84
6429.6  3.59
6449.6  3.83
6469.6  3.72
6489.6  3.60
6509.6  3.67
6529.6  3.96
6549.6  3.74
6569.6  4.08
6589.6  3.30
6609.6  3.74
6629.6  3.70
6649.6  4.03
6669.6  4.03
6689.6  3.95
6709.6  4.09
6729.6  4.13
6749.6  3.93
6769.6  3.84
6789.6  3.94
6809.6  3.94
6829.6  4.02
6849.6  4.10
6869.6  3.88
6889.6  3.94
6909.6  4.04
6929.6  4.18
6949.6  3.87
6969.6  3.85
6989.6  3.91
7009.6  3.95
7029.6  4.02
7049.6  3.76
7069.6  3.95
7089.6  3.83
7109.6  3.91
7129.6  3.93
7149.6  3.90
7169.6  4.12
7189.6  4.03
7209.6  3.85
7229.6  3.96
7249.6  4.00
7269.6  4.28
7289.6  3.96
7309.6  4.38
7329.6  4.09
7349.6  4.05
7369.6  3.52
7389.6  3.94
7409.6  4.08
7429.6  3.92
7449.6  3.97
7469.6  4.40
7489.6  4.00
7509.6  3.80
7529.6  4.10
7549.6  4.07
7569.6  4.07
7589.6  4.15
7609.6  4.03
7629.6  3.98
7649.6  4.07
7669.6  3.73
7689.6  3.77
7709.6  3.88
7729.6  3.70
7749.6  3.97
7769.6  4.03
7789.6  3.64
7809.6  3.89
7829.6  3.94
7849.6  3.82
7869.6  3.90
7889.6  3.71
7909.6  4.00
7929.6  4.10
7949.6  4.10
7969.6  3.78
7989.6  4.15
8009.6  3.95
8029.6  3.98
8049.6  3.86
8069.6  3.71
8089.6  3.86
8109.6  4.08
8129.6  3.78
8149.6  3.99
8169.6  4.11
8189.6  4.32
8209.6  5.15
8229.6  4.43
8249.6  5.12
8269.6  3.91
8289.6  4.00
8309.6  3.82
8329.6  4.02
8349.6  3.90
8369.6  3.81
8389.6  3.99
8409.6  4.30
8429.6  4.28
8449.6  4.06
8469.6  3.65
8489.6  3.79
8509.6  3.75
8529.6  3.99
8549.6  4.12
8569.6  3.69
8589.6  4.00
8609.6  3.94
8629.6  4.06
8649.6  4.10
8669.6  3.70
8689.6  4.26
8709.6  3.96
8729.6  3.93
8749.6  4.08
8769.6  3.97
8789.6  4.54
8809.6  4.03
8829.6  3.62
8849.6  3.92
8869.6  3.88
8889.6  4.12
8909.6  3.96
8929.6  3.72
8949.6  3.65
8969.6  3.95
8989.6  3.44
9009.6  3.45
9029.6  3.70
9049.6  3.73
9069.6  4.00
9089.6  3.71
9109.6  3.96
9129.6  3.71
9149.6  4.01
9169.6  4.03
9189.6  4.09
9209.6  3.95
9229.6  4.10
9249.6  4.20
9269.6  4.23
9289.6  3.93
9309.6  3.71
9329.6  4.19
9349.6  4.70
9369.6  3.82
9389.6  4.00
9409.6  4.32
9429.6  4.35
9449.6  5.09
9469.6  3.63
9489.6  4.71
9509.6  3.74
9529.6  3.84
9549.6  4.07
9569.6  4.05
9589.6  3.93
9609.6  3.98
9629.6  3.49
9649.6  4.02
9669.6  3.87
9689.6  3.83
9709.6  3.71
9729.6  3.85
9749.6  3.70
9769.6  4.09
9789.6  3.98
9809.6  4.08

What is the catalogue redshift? 0.25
